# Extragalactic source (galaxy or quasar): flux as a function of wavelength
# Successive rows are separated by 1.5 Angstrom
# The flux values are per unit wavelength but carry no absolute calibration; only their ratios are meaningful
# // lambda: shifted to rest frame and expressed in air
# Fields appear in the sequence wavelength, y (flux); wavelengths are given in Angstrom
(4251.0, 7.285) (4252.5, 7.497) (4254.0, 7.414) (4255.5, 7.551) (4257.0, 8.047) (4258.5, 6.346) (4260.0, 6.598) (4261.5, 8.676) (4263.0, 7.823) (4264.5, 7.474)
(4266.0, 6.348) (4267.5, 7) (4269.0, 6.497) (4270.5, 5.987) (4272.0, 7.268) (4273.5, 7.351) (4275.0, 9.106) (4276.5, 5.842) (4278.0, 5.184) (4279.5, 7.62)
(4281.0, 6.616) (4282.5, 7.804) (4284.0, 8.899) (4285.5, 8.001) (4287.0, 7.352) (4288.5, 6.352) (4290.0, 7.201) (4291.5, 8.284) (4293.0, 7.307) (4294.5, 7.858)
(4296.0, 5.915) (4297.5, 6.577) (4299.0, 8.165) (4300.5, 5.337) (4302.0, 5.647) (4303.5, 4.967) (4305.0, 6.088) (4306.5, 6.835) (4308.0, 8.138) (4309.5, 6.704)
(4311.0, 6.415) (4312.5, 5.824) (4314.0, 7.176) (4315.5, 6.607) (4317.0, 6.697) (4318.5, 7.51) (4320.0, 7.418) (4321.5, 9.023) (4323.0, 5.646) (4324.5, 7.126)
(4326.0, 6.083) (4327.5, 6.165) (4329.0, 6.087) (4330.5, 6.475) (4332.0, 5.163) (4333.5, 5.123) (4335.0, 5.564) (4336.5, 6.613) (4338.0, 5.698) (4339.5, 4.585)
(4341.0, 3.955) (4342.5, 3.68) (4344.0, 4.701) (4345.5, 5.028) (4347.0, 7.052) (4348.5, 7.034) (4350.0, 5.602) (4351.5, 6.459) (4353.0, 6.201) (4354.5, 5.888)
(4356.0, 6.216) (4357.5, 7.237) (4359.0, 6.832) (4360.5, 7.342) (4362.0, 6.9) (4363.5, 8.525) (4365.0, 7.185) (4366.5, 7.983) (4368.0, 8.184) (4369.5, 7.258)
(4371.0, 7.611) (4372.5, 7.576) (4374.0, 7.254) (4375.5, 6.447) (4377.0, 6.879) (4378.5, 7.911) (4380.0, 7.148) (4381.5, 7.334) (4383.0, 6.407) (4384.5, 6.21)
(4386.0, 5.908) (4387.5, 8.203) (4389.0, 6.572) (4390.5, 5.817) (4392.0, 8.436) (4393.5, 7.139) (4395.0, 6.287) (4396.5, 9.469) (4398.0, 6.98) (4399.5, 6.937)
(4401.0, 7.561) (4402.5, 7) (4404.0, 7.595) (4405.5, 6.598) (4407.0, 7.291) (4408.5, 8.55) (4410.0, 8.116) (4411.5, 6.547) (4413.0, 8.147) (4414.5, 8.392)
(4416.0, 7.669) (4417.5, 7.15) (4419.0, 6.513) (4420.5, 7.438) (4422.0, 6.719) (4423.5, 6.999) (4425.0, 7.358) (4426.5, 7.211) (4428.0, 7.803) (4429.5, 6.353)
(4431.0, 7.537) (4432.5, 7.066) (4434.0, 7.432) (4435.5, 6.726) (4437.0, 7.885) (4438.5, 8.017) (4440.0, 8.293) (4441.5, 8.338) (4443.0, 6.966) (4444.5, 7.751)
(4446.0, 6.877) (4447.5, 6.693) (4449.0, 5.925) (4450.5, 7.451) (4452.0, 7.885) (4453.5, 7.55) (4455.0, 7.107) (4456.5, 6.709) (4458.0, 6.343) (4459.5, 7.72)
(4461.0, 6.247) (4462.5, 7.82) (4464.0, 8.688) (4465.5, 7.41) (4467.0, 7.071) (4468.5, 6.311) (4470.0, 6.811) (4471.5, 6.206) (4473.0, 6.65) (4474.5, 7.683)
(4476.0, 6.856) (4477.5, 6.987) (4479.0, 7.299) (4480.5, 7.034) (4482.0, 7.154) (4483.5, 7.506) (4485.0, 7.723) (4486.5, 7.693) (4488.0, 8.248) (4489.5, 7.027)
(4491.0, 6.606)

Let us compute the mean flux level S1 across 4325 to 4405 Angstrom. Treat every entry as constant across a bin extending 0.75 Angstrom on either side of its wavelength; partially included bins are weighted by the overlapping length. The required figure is 6.63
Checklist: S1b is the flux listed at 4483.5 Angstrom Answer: 7.506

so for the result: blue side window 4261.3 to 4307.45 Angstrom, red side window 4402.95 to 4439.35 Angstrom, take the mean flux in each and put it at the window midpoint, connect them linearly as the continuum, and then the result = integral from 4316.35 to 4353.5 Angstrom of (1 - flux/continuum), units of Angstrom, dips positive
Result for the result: 5.79 Angstrom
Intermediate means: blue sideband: 7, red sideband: 7.38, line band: 6.02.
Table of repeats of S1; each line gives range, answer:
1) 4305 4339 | 6.52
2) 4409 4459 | 7.31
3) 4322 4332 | 6.25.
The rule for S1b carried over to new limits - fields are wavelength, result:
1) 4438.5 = 8.017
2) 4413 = 8.147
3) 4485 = 7.723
